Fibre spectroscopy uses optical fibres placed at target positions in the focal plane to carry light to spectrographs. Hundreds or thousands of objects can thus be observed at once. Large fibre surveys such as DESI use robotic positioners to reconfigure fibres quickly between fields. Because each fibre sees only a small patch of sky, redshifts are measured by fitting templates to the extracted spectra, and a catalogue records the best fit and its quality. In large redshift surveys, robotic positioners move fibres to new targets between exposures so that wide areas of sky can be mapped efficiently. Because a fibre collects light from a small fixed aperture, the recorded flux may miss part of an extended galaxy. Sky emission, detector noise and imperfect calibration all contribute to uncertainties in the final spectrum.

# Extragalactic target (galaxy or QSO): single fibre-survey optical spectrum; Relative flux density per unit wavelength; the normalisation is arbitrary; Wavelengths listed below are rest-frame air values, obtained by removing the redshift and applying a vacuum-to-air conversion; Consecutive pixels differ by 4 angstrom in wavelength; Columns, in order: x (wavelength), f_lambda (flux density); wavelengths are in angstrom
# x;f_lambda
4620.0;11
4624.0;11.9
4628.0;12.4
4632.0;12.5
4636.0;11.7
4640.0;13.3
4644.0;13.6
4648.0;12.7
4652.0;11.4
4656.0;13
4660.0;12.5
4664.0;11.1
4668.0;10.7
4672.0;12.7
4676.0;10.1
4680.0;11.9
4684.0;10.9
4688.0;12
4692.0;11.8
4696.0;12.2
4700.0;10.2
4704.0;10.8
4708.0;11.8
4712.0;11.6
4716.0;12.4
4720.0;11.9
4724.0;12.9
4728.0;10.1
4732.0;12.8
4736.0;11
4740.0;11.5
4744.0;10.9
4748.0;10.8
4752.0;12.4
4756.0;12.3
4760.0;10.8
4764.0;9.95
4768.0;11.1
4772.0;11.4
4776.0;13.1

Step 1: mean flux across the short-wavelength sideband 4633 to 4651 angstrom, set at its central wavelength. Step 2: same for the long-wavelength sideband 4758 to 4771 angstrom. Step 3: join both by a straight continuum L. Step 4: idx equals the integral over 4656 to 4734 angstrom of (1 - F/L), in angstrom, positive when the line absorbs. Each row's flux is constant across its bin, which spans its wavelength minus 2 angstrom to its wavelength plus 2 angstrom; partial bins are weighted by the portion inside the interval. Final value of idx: 1.3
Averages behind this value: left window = 12.7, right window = 10.7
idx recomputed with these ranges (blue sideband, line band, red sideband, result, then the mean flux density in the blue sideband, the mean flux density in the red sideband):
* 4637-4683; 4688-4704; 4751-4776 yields 0.6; 12.1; 11.4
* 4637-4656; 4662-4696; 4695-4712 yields 1.2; 12.7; 11.2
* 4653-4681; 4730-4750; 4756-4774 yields -0.4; 11.7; 11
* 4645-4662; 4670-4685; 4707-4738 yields 1.0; 12.5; 11.8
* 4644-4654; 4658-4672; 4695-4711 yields 0.5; 12.4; 11.2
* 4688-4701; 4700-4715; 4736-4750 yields 0.2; 11.6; 11.1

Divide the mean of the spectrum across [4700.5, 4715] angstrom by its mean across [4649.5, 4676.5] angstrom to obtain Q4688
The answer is 1.0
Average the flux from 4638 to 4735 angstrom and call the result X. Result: 11.8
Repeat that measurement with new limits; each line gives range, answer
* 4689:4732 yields 11.6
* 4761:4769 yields 10.5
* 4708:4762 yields 11.7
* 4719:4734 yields 11.9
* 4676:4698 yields 11.6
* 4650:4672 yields 11.8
